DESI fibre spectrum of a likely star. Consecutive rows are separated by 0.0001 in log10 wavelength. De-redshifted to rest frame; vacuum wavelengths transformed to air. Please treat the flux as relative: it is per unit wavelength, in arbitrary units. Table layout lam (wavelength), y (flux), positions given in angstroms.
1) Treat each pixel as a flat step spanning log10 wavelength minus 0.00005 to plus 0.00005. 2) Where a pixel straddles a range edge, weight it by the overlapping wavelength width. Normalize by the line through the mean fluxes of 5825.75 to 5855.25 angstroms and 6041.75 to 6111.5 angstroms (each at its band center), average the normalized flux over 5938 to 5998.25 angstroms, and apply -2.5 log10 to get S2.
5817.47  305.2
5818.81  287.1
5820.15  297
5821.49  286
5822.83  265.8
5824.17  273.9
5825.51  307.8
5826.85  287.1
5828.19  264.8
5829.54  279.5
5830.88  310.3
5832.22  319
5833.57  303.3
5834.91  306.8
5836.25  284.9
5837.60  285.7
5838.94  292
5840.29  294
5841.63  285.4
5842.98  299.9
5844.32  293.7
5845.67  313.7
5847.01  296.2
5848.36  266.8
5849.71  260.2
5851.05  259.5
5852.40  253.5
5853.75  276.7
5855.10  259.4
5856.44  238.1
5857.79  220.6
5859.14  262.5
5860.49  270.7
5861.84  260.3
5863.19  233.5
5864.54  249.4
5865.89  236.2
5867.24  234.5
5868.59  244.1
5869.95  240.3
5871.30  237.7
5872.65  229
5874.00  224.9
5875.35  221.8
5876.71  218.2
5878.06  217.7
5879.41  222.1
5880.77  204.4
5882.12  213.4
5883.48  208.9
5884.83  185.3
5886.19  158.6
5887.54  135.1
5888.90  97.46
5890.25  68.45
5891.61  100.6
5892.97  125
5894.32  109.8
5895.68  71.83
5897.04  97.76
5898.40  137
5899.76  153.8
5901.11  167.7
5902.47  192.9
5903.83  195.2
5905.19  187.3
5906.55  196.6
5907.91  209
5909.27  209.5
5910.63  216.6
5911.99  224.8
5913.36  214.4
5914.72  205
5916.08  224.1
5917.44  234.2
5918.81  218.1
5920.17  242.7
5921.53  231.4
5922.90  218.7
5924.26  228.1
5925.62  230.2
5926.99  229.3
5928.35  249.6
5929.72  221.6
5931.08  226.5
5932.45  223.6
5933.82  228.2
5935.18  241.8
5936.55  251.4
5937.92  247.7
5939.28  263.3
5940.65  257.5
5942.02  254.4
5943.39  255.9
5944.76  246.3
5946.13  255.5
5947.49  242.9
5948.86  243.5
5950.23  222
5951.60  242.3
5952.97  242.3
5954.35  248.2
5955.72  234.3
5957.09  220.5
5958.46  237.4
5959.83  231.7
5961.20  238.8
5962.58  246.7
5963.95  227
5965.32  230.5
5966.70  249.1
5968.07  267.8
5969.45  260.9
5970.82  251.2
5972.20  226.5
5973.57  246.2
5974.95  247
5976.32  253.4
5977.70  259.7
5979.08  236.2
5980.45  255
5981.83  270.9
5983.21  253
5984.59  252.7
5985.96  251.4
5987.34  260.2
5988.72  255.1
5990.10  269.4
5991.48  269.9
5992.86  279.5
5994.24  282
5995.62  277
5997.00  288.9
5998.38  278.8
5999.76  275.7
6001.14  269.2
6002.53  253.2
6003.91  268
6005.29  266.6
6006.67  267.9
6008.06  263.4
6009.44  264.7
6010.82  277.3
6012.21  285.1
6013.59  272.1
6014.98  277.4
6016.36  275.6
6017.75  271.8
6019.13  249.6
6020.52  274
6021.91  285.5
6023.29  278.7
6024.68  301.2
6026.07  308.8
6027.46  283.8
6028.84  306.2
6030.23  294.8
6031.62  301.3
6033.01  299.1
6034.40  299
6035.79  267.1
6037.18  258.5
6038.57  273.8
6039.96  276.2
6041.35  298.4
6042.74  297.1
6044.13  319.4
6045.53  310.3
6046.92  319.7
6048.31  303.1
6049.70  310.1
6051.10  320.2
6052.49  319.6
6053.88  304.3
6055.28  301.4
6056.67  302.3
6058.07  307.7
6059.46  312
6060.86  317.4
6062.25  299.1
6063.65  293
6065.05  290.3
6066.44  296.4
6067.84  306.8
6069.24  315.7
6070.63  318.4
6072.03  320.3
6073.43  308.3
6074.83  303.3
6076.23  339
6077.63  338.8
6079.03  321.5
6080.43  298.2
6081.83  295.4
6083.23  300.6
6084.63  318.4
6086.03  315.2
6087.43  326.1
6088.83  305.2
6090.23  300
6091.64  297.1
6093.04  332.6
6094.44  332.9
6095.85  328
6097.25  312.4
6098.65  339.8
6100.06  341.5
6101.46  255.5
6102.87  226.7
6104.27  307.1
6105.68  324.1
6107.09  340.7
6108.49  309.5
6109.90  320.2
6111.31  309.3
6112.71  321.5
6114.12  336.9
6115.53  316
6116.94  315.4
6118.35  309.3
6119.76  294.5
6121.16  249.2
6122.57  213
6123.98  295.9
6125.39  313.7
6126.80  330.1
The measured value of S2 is 0.19 mag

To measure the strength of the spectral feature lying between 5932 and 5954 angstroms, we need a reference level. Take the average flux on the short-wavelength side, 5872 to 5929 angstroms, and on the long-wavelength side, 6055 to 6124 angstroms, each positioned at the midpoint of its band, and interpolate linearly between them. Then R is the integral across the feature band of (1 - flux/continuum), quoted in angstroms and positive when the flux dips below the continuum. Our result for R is -3.0 angstroms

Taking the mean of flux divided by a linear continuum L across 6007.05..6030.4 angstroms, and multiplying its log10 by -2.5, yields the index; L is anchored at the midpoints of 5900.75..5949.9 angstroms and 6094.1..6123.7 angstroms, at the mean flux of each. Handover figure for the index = -0.05 mag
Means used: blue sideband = 228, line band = 280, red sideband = 304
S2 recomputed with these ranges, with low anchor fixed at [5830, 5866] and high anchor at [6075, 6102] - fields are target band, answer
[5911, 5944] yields 0.23 mag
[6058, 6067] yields 0.03 mag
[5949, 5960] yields 0.24 mag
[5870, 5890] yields 0.39 mag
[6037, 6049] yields 0.04 mag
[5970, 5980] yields 0.20 mag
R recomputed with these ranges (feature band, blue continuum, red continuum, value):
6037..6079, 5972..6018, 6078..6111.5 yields -1.8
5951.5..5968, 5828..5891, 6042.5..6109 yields 2.2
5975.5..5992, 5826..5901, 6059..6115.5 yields 1.0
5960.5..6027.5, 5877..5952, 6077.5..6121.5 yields -4.0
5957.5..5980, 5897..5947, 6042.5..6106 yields 0.3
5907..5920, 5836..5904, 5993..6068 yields 1.0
